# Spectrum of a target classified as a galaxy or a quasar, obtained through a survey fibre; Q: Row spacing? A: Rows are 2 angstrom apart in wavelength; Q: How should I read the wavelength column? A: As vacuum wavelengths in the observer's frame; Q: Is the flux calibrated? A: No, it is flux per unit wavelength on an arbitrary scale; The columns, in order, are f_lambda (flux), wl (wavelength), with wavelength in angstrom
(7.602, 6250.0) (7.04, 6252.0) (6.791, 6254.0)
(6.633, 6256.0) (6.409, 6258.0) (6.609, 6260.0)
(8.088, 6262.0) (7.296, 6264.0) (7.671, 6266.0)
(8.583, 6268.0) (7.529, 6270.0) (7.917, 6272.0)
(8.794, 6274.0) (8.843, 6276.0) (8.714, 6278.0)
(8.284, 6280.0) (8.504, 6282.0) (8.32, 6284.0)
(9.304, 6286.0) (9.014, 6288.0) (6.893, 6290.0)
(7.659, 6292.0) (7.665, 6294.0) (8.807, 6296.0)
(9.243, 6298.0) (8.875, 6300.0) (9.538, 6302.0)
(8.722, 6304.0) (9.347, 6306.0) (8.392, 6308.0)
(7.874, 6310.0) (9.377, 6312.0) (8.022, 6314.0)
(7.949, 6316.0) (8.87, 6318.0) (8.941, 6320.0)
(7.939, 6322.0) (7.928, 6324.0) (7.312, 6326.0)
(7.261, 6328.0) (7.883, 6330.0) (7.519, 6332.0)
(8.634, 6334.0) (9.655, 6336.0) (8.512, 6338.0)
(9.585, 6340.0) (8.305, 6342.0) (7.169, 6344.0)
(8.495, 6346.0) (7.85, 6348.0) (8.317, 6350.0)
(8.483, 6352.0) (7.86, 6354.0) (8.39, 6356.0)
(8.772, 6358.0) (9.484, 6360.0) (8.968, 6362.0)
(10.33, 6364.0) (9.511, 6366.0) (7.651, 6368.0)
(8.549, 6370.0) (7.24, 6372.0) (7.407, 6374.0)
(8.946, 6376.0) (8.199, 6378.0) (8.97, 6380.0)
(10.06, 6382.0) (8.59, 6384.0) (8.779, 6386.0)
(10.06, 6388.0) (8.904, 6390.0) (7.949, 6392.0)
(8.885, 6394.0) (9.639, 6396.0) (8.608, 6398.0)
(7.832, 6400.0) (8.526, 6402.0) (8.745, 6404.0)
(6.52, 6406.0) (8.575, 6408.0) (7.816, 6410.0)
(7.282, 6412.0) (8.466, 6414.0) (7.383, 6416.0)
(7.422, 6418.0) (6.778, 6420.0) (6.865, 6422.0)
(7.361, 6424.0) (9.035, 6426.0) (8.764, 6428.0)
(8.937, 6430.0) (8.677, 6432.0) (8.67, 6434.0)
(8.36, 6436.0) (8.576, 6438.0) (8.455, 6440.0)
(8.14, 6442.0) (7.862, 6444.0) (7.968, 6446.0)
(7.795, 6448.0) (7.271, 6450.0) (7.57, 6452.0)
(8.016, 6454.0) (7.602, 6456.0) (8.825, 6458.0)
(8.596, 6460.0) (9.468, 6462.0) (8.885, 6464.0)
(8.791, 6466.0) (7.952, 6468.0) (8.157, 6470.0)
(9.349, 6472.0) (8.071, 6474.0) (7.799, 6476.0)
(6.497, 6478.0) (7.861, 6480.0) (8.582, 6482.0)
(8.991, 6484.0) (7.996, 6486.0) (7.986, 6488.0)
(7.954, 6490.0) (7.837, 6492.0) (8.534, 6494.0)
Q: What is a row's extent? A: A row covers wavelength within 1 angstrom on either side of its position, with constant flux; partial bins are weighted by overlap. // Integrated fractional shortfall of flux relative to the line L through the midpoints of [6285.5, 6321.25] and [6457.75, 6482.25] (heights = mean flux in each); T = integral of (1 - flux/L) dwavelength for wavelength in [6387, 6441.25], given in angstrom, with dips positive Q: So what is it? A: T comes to 1.0 angstrom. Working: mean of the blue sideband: 8.57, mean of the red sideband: 8.35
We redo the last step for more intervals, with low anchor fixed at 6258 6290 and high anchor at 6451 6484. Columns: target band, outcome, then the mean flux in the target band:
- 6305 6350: -0.8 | 8.31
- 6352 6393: -2.6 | 8.72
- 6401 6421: 1.2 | 7.75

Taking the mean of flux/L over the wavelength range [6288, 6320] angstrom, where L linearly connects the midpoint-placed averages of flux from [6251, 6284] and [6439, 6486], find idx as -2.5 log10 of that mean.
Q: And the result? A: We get -0.090 mag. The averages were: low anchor 7.75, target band 8.51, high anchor 8.19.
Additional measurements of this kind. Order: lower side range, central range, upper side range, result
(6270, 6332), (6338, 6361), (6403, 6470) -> -0.020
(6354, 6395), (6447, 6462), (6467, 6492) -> 0.026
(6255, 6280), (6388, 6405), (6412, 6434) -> -0.102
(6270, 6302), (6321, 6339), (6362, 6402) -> 0.068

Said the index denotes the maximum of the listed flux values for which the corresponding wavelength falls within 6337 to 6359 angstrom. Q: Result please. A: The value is 9.585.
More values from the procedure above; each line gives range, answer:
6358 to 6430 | 10.33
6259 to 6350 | 9.655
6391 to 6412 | 9.639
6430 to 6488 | 9.468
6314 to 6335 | 8.941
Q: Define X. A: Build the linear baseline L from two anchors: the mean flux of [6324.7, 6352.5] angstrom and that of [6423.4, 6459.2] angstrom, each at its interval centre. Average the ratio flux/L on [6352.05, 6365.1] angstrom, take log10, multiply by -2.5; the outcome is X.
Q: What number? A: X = -0.09 mag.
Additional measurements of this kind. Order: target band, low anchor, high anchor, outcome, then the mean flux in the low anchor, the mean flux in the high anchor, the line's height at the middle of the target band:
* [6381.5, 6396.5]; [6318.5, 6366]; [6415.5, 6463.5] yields -0.10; 8.44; 8.12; 8.29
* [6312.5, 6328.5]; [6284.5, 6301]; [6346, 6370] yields 0.06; 8.43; 8.68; 8.54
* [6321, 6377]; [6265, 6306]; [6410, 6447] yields -0.01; 8.47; 8.05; 8.28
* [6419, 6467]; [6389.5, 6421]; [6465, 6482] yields -0.02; 8.07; 8.09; 8.08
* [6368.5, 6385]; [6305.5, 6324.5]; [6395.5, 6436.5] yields -0.03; 8.45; 8.09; 8.23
